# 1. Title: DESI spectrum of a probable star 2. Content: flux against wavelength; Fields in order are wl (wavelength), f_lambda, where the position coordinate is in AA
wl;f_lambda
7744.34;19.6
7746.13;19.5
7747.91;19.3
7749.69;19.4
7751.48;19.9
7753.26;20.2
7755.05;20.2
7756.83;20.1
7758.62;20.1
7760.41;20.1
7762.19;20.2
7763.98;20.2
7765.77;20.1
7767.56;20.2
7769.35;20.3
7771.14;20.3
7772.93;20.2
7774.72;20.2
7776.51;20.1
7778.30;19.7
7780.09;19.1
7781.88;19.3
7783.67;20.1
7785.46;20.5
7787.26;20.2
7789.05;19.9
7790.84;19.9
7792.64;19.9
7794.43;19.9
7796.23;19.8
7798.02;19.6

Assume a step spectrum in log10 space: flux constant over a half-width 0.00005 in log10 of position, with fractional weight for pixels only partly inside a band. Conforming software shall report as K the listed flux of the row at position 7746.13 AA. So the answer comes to 19.5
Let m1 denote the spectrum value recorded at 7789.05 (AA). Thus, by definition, 19.9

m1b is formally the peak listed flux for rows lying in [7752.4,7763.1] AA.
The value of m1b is 20.2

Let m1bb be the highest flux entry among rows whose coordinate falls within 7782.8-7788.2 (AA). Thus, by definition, 20.5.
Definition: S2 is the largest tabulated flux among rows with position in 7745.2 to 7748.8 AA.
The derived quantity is 19.5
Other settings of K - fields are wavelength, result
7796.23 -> 19.8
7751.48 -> 19.9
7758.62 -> 20.1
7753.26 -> 20.2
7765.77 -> 20.1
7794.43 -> 19.9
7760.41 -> 20.1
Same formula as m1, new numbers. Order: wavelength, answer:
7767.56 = 20.2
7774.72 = 20.2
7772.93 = 20.2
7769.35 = 20.3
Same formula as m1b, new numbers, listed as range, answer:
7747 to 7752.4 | 19.9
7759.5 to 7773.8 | 20.3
